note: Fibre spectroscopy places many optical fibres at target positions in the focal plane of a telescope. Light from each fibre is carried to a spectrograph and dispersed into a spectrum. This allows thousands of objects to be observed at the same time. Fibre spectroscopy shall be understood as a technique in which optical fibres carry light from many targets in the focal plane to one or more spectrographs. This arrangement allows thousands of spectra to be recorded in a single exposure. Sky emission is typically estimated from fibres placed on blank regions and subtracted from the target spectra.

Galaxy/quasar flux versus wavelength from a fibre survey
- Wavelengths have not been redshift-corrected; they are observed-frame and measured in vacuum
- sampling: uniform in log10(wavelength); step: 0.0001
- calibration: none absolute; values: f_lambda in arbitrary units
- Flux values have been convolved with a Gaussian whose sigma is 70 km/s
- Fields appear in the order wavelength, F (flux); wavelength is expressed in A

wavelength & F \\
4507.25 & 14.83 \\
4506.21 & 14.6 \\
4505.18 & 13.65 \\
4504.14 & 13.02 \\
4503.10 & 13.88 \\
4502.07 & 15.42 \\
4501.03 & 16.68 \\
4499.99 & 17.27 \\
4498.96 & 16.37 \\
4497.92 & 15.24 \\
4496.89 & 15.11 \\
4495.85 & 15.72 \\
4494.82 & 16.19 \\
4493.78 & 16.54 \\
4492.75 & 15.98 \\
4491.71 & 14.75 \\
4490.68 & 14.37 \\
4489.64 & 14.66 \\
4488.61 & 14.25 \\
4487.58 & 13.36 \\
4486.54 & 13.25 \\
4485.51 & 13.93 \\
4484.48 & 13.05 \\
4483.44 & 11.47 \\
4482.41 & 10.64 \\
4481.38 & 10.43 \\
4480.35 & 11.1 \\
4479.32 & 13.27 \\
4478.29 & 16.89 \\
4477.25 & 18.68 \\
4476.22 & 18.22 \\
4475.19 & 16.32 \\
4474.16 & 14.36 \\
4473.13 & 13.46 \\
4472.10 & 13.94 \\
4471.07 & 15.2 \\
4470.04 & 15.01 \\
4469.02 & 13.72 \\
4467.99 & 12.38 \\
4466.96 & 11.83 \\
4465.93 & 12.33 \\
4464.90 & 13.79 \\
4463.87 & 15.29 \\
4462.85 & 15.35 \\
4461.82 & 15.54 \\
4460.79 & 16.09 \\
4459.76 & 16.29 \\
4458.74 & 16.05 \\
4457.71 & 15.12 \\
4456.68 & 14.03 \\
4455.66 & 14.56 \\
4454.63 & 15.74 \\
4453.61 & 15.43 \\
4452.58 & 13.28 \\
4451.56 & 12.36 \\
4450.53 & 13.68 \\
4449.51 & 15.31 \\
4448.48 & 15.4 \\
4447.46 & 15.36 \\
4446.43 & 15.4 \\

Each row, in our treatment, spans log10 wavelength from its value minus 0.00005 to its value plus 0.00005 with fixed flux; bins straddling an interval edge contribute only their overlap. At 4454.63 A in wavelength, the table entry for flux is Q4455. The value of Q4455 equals 15.74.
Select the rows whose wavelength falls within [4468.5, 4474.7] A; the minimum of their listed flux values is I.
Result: 13.46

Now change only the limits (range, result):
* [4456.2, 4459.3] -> 14.03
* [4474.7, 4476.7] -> 16.32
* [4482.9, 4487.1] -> 11.47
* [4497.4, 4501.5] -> 15.24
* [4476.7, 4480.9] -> 11.1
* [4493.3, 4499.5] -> 15.11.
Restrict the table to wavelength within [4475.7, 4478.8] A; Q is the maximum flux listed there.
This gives 18.68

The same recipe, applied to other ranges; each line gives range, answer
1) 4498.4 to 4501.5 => 17.27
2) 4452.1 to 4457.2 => 15.74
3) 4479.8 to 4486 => 13.93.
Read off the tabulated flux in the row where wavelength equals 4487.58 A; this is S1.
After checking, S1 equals 13.36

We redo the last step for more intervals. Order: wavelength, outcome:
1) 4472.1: 13.94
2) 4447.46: 15.36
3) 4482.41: 10.64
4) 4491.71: 14.75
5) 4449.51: 15.31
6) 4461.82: 15.54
